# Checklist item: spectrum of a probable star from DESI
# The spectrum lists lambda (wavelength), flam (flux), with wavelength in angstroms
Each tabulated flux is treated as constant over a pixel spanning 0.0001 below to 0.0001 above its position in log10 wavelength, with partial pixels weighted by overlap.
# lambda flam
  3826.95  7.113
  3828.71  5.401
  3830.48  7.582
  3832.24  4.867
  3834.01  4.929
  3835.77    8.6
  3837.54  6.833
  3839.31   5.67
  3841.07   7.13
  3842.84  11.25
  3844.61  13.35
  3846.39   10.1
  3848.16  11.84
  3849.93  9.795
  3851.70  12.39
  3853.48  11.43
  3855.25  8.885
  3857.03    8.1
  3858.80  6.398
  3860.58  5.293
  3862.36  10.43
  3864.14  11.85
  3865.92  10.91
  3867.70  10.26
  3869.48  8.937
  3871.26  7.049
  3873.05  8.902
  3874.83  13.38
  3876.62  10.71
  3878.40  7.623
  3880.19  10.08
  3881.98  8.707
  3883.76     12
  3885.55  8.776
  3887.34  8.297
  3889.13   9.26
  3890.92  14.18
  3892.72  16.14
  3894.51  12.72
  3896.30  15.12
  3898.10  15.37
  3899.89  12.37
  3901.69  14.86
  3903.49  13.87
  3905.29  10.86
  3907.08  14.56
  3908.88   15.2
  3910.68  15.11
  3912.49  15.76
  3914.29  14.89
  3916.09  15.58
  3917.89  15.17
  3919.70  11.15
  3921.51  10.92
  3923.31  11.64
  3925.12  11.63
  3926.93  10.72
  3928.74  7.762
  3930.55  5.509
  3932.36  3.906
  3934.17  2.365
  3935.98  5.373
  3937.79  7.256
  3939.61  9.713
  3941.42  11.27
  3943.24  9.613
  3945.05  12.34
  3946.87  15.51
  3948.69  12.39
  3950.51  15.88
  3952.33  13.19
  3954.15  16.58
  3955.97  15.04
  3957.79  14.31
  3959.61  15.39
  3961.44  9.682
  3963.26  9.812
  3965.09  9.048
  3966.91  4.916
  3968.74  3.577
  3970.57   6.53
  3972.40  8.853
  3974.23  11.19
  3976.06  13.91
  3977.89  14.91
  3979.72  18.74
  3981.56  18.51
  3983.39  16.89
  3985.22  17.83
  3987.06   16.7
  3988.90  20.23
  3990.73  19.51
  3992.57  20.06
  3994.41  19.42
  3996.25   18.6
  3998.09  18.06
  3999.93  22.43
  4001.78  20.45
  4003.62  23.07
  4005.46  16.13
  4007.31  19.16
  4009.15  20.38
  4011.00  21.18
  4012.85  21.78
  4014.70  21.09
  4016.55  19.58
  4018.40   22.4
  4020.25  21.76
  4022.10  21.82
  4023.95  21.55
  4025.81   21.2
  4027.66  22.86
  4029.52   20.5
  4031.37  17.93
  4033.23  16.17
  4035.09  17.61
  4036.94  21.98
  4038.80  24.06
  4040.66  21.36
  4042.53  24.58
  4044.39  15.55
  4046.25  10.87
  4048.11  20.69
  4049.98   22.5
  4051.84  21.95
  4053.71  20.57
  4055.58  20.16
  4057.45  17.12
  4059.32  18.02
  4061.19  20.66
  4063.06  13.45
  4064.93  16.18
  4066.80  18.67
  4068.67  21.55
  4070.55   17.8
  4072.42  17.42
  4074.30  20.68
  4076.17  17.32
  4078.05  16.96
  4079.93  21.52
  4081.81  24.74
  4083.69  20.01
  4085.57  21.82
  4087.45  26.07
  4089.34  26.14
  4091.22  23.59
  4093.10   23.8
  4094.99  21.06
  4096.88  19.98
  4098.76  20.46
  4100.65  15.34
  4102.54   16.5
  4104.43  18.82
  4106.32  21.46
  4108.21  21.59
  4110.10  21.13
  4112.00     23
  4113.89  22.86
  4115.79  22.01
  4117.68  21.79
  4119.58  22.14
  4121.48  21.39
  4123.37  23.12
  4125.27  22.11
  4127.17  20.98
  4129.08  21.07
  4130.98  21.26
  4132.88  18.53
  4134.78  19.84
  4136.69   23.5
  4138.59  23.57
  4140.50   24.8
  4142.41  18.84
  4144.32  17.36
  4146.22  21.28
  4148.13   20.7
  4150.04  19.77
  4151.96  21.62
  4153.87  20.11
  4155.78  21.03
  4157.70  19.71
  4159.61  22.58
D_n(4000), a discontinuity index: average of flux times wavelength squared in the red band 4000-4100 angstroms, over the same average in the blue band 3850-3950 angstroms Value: 2.0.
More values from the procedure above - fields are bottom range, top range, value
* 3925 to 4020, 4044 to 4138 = 1.50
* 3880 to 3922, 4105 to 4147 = 1.85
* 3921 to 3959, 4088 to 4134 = 2.17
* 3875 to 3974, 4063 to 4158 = 2.02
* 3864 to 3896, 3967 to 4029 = 1.81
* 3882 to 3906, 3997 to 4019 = 1.73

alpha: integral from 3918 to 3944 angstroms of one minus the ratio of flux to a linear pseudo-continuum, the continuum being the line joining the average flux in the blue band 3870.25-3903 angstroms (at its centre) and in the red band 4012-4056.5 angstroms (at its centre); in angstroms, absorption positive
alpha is 9.9 angstroms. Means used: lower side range 11.4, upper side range 20.4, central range 8.68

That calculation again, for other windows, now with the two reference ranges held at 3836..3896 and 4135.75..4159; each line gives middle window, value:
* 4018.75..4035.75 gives -4.1 angstroms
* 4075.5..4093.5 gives -3.5 angstroms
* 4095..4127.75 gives -2.0 angstroms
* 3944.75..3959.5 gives -1.3 angstroms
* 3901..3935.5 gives 1.1 angstroms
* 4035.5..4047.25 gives -1.9 angstroms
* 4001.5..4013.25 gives -3.5 angstroms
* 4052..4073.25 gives -0.9 angstroms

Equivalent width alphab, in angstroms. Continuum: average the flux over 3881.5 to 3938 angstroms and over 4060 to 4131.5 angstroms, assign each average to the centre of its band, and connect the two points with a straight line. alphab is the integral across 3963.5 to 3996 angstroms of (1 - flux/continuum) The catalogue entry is 2.0 angstroms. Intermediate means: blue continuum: 11.5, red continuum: 20.7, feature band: 14.2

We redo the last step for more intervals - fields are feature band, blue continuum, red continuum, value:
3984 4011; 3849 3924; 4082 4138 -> -4.9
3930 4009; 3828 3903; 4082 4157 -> 6.2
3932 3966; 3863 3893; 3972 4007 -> 9.2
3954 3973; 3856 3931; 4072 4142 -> 5.8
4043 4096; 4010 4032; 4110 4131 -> 4.0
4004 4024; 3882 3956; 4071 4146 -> -5.0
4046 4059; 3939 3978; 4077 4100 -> -0.3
